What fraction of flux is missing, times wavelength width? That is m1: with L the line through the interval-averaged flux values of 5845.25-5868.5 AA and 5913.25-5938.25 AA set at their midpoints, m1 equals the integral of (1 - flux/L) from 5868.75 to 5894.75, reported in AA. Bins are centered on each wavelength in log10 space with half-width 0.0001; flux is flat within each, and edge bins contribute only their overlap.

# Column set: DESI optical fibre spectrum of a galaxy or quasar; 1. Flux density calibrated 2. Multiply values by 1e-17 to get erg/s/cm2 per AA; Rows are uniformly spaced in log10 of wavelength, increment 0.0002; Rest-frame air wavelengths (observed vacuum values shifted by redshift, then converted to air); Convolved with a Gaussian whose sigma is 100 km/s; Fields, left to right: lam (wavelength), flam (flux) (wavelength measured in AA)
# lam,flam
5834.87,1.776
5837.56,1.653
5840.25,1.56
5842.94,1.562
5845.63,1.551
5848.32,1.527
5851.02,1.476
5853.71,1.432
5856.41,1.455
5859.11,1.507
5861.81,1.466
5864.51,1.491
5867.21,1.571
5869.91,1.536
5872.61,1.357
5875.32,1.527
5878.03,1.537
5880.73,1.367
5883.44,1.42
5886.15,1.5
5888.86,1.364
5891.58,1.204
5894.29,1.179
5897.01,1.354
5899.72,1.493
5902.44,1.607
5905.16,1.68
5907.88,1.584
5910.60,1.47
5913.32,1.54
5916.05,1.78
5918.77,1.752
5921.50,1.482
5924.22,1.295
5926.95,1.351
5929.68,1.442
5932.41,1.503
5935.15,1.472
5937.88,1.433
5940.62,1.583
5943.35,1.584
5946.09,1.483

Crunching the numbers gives 1.6 AA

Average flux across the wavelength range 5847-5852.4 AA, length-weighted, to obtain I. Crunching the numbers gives 1.5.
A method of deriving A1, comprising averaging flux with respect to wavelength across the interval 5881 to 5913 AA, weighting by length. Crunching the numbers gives 1.44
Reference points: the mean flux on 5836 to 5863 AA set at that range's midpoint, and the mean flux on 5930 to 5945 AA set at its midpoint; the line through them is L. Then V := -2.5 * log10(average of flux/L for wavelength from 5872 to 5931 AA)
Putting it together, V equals 0.03 mag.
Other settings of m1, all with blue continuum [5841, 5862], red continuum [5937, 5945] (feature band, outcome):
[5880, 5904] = 2.0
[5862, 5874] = 0.2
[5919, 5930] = 0.8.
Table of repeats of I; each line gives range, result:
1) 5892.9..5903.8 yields 1.41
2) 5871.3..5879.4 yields 1.47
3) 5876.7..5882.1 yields 1.45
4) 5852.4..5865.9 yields 1.47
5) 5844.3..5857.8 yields 1.49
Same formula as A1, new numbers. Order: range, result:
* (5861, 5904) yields 1.44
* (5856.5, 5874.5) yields 1.49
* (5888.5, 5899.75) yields 1.29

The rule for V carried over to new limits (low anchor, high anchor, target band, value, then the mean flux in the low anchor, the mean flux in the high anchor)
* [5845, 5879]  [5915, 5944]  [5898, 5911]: -0.04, 1.49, 1.51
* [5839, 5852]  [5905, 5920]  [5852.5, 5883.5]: 0.07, 1.54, 1.63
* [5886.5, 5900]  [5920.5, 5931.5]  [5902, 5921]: -0.19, 1.32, 1.4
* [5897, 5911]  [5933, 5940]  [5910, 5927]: -0.02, 1.55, 1.47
